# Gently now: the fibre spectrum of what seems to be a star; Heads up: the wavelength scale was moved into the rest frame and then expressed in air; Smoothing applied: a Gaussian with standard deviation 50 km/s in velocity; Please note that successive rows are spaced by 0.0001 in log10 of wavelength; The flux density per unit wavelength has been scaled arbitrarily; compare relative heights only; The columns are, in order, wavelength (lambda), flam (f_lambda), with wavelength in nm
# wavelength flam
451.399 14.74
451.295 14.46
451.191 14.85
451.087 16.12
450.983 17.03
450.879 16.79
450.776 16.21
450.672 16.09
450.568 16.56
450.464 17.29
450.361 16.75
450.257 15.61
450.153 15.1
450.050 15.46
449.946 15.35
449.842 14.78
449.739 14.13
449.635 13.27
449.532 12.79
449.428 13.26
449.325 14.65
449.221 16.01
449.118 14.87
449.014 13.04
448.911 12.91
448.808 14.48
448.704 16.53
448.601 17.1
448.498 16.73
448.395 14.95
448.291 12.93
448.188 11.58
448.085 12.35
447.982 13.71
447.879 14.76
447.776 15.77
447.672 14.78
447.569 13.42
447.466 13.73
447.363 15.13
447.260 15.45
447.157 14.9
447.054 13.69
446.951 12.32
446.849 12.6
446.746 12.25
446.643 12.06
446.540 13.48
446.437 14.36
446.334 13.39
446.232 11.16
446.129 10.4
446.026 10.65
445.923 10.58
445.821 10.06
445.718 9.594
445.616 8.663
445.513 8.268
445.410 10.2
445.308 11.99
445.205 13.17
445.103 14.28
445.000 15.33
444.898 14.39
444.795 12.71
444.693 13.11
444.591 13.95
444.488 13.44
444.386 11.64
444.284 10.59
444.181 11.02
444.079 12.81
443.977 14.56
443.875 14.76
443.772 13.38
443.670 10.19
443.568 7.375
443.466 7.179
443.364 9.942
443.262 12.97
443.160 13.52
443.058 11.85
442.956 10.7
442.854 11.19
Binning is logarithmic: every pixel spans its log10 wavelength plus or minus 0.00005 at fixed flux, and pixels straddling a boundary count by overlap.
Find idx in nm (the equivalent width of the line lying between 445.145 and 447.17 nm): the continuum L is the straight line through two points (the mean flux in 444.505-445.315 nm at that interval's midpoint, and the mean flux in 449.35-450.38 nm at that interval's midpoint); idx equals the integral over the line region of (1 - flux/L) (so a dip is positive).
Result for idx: 0.33 nm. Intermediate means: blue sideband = 13.7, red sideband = 14.6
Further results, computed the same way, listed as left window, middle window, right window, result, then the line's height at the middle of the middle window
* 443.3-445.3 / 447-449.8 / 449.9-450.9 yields 0.10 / 14.9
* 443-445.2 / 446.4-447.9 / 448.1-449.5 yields -0.02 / 13.7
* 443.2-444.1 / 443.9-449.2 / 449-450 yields -0.10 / 12.8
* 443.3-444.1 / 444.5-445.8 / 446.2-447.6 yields 0.01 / 12.3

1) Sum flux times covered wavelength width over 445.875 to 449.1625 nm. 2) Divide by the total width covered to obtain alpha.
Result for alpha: 13.6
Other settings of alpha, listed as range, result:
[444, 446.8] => 12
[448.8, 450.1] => 14.2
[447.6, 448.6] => 14.3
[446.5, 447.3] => 13.3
